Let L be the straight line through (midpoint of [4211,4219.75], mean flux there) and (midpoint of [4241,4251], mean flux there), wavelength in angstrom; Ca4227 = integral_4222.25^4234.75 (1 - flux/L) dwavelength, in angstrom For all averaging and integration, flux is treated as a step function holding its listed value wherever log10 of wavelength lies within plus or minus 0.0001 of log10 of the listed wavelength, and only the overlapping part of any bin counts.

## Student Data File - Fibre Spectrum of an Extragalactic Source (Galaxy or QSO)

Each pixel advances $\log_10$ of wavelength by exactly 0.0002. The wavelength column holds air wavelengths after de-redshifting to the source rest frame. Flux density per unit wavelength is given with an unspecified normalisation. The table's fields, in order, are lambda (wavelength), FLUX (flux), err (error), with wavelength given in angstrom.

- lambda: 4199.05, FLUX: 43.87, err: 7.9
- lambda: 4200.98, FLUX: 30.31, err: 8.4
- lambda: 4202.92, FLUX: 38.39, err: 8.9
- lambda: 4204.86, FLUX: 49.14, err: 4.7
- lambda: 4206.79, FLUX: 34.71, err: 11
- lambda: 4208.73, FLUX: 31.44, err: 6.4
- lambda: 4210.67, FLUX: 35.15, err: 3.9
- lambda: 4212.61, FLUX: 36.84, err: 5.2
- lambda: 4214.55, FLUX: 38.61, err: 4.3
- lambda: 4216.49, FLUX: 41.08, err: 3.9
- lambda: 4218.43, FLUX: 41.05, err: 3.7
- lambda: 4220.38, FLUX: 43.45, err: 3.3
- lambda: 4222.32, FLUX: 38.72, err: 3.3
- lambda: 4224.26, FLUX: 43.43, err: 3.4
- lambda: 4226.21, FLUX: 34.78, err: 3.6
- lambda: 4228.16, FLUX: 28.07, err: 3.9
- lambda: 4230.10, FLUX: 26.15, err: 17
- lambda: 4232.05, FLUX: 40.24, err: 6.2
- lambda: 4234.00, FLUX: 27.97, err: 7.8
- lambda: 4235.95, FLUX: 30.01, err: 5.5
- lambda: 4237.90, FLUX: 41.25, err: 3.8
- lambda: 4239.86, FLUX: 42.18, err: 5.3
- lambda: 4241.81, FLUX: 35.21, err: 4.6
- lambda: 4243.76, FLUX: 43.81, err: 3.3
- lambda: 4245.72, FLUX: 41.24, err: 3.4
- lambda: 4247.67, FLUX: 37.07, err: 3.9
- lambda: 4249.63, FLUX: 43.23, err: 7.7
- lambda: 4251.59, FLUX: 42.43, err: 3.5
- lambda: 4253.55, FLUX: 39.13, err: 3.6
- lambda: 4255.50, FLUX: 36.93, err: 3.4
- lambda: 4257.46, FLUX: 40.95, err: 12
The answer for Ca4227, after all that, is 1.8 angstrom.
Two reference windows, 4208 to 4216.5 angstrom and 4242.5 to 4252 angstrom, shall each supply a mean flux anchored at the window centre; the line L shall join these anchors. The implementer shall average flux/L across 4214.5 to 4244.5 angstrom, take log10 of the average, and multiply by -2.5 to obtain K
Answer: 0.04 mag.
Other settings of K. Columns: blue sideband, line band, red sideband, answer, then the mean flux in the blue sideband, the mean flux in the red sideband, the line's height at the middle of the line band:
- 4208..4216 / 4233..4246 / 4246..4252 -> 0.07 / 36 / 40.8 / 39.6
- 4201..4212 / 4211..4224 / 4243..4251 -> -0.05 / 37.1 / 41.3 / 38.2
